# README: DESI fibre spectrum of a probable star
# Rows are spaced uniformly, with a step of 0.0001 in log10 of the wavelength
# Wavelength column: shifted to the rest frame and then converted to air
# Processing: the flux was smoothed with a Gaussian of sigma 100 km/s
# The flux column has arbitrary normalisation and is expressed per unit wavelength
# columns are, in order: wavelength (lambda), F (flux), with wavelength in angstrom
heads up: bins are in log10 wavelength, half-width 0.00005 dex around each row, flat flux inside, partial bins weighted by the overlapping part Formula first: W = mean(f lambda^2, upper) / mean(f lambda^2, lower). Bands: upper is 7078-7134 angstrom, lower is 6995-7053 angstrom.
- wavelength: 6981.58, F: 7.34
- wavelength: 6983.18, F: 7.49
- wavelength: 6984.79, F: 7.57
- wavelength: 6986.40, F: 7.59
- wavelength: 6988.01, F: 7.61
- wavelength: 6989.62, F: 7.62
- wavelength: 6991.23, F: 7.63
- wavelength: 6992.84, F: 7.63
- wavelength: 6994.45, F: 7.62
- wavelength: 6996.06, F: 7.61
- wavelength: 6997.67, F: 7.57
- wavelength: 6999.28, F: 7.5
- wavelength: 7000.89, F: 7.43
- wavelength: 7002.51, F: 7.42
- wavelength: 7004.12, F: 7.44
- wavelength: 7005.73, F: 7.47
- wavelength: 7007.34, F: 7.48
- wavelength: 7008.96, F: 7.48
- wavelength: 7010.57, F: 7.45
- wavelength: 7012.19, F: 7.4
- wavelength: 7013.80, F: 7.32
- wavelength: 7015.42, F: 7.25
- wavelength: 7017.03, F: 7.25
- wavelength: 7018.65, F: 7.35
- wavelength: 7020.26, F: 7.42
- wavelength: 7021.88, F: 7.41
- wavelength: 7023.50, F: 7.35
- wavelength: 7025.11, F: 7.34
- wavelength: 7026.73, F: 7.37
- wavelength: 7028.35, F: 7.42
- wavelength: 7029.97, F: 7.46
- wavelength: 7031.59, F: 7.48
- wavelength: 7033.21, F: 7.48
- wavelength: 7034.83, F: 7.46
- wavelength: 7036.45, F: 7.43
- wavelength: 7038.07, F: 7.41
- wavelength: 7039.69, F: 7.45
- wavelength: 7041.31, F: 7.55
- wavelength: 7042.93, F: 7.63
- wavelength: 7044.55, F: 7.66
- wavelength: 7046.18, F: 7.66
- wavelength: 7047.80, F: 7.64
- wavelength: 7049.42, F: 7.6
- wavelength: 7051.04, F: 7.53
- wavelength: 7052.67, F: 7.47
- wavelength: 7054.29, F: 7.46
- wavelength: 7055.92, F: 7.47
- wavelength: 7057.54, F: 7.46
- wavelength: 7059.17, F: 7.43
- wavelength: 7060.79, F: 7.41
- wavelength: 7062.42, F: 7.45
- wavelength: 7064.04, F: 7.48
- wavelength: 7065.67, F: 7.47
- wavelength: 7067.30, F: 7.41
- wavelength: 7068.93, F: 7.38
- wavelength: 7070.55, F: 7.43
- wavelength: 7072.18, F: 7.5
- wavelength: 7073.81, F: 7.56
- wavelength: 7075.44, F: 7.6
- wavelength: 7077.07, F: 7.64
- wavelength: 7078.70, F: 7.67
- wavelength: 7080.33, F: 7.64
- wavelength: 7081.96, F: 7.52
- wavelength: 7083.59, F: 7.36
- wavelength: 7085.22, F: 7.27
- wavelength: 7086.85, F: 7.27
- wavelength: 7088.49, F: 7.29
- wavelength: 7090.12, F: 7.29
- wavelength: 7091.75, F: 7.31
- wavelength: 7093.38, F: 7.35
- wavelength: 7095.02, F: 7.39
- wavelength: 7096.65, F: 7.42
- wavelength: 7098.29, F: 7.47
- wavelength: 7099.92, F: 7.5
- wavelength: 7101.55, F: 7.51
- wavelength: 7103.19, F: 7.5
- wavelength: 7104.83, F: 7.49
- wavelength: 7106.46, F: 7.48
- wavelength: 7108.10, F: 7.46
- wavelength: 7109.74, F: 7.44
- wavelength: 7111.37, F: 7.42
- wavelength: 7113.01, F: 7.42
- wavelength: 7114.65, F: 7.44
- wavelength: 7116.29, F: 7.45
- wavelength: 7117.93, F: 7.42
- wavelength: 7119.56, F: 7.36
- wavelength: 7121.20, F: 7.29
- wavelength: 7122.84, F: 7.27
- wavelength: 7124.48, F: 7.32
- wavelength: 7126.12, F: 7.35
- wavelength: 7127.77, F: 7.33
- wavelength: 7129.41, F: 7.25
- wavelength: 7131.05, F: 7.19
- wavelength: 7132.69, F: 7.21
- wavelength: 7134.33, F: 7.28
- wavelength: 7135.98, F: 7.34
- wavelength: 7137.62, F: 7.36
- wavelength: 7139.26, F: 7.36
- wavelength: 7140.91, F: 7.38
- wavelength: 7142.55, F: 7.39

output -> 1.0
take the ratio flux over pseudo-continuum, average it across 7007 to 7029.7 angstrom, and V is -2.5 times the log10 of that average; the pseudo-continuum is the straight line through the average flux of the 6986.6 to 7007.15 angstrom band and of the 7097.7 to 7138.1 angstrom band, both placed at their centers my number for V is 0.02 mag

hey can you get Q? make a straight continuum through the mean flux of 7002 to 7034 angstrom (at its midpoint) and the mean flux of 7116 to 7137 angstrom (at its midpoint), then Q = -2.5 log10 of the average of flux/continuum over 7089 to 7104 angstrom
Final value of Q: -0.01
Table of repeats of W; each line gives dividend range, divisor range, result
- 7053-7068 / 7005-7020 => 1.02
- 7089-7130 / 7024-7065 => 1.01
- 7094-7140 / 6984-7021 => 1.02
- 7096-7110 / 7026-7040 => 1.02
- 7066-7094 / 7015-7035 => 1.02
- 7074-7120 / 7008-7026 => 1.03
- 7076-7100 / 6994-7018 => 1.02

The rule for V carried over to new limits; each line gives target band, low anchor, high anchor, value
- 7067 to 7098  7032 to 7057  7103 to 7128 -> 0.00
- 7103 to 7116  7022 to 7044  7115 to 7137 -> -0.02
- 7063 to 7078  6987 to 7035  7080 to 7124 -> -0.01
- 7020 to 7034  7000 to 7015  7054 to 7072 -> 0.00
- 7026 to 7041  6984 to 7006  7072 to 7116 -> 0.01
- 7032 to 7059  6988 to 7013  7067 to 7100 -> -0.01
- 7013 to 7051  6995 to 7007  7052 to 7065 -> 0.00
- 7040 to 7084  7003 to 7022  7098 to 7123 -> -0.02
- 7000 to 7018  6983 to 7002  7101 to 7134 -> 0.02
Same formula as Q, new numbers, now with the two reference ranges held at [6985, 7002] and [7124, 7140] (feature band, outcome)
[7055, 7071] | 0.00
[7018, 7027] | 0.02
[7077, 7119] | -0.01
